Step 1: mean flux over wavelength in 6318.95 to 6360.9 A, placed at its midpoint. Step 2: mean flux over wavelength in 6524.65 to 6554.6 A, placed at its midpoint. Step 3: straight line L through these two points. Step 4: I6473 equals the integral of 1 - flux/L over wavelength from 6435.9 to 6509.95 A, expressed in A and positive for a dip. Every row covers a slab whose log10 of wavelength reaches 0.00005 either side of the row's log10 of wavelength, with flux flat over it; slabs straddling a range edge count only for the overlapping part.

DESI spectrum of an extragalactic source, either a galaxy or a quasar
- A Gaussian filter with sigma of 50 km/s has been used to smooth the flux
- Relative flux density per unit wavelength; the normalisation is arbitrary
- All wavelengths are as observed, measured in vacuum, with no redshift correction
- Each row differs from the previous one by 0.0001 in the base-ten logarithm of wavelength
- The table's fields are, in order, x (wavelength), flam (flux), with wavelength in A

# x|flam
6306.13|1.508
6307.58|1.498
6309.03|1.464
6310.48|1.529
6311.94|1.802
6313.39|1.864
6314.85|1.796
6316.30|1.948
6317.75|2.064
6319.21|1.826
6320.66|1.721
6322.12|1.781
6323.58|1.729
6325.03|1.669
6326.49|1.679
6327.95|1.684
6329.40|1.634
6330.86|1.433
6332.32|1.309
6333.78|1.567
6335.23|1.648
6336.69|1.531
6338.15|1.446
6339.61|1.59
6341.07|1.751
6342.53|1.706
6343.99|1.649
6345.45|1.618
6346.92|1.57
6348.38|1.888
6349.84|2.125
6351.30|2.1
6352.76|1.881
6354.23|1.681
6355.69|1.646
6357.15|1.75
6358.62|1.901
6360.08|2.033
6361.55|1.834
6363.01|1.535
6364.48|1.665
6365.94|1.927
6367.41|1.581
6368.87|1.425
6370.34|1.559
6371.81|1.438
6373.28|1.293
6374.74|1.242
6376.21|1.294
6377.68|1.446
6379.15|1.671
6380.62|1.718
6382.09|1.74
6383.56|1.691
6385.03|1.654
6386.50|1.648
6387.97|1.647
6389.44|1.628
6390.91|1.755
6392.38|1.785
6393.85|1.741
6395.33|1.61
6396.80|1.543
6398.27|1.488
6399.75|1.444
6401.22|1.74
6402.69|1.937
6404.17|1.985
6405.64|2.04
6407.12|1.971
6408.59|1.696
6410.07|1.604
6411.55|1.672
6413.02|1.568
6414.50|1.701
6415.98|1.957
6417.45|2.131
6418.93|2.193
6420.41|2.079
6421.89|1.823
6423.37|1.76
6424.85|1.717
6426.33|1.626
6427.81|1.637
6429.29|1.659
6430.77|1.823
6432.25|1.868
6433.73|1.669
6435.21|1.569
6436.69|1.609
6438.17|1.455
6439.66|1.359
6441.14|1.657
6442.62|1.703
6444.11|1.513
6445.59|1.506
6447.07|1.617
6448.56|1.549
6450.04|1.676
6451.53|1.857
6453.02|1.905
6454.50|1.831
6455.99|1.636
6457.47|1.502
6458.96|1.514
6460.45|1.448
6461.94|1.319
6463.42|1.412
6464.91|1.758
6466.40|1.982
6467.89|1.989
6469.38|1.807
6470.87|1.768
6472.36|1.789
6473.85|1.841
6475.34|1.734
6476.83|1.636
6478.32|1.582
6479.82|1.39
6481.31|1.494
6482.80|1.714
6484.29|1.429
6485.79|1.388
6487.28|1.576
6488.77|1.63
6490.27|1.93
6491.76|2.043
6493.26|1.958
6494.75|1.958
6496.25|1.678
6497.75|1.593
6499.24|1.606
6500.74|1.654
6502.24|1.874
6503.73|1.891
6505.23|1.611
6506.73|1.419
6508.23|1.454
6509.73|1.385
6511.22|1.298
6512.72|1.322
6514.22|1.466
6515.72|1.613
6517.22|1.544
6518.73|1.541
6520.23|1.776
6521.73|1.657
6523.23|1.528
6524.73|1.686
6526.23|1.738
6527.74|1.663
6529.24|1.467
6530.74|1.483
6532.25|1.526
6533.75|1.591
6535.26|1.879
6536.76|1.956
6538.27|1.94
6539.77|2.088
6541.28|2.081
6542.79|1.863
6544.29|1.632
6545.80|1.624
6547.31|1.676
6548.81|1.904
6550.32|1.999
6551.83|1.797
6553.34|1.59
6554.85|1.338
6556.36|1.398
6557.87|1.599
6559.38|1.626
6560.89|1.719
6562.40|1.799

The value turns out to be 3.6 A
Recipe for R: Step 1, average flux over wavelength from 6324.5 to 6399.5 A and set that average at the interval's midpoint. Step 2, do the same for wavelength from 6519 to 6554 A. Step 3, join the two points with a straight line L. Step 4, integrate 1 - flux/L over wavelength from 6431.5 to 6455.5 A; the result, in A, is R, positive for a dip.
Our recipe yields 0.6 A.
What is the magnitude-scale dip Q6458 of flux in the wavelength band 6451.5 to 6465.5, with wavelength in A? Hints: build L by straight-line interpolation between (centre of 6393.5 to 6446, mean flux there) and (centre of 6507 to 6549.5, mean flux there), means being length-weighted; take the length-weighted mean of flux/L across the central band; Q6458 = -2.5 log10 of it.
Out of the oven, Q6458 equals 0.06 mag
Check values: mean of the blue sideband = 1.72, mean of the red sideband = 1.65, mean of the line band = 1.6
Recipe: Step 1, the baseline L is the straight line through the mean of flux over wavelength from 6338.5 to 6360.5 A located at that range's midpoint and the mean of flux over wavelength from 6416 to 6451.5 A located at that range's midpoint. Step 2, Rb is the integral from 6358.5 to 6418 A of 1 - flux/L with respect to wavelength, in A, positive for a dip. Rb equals 2.45 A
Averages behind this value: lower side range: 1.78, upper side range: 1.71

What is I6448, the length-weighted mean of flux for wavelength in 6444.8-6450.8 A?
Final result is 1.59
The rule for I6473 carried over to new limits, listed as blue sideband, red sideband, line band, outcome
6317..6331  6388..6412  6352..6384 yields 1.8 A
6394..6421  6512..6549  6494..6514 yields 1.4 A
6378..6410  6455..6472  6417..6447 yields -0.5 A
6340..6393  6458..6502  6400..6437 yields -2.7 A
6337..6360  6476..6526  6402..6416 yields -0.8 A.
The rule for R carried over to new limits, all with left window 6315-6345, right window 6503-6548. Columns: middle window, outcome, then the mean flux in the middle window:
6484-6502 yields -0.71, 1.71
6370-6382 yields 1.41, 1.47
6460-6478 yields -0.60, 1.71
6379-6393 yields -0.25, 1.69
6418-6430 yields -1.14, 1.82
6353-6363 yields -0.75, 1.79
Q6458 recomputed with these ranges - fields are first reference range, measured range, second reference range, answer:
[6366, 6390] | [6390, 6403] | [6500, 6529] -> -0.07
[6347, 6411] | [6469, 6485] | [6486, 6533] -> 0.00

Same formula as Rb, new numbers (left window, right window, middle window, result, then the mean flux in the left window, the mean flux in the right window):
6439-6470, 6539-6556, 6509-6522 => 1.7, 1.65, 1.77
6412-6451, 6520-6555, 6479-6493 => 0.7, 1.71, 1.73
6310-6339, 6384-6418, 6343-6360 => -1.1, 1.68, 1.73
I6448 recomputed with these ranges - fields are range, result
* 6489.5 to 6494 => 1.97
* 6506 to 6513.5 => 1.38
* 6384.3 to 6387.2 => 1.65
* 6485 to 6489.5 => 1.53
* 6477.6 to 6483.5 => 1.54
